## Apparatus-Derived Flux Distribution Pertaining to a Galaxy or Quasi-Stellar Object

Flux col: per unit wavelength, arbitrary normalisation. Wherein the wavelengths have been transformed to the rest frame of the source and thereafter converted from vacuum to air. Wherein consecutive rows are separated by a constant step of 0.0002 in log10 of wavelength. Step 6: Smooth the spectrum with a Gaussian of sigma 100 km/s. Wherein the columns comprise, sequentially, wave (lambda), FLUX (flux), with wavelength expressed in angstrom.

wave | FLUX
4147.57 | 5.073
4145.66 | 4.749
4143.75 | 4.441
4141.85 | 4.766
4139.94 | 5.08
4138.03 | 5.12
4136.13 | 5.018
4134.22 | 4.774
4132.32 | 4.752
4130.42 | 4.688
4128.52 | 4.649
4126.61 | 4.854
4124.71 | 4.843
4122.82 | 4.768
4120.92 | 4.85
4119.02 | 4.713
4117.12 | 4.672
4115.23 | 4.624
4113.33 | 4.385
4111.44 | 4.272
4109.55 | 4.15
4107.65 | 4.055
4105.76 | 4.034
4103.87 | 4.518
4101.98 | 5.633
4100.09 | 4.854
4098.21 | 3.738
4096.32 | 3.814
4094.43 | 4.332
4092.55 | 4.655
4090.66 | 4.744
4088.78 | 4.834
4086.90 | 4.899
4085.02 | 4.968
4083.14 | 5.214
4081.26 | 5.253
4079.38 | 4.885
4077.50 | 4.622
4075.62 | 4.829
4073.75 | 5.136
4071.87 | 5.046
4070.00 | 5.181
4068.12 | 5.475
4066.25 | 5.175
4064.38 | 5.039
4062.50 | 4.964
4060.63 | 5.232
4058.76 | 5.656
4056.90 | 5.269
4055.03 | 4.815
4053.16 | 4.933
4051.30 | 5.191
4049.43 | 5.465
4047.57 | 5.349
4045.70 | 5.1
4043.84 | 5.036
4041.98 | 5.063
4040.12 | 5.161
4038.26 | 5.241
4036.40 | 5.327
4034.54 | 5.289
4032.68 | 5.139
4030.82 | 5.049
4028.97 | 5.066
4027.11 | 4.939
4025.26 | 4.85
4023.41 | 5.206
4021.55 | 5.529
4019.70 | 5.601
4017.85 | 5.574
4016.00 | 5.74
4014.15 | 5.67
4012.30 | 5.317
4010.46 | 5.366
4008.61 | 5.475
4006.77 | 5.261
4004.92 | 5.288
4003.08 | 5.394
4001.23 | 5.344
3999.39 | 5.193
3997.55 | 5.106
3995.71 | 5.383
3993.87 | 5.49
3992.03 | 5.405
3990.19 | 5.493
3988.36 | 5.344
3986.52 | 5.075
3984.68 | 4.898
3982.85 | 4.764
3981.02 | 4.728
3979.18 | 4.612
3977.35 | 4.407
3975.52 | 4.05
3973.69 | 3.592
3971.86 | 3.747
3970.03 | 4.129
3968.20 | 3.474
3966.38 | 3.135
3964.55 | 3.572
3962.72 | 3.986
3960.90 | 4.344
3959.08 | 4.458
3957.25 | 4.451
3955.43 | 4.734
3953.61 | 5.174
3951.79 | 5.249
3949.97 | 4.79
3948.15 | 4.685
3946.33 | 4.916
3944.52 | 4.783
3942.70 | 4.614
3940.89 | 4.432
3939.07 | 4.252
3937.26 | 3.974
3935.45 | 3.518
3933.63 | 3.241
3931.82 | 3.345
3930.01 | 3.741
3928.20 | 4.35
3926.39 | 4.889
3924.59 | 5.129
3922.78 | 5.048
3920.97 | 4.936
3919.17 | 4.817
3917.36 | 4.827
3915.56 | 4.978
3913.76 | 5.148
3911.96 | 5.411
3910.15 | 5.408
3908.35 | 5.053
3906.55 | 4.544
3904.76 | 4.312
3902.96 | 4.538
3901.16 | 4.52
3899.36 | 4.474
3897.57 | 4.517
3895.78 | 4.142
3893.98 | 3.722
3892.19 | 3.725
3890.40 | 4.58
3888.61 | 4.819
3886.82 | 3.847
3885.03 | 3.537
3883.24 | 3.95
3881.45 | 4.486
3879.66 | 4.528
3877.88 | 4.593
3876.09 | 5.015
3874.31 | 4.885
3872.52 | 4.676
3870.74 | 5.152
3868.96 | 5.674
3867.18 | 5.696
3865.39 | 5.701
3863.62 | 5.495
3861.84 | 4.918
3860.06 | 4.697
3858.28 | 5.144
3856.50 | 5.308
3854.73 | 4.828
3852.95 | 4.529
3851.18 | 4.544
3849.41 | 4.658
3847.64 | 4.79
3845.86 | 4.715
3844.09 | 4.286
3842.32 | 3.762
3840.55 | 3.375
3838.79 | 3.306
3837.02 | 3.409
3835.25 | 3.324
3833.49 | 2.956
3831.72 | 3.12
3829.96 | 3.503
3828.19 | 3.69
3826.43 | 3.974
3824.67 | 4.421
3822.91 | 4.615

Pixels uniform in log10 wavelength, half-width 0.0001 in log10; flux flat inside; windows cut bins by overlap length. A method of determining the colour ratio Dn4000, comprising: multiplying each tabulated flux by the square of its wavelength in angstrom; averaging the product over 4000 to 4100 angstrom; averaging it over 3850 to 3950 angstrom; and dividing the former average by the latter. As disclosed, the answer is 1.19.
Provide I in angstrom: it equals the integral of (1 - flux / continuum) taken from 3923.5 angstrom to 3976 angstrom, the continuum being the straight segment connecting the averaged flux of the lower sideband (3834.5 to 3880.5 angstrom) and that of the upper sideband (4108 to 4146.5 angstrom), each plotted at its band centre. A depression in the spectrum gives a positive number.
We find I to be 4.9 angstrom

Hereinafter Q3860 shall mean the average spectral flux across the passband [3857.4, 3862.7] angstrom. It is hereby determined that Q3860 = 4.91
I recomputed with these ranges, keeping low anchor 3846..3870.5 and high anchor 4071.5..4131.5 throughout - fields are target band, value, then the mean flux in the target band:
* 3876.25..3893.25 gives 2.59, 4.26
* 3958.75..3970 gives 2.47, 3.82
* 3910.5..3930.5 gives 0.34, 4.88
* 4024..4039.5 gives -1.08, 5.12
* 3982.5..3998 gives -1.24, 5.24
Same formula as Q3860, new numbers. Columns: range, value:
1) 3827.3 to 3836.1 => 3.32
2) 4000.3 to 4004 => 5.36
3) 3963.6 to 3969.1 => 3.4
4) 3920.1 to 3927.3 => 5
